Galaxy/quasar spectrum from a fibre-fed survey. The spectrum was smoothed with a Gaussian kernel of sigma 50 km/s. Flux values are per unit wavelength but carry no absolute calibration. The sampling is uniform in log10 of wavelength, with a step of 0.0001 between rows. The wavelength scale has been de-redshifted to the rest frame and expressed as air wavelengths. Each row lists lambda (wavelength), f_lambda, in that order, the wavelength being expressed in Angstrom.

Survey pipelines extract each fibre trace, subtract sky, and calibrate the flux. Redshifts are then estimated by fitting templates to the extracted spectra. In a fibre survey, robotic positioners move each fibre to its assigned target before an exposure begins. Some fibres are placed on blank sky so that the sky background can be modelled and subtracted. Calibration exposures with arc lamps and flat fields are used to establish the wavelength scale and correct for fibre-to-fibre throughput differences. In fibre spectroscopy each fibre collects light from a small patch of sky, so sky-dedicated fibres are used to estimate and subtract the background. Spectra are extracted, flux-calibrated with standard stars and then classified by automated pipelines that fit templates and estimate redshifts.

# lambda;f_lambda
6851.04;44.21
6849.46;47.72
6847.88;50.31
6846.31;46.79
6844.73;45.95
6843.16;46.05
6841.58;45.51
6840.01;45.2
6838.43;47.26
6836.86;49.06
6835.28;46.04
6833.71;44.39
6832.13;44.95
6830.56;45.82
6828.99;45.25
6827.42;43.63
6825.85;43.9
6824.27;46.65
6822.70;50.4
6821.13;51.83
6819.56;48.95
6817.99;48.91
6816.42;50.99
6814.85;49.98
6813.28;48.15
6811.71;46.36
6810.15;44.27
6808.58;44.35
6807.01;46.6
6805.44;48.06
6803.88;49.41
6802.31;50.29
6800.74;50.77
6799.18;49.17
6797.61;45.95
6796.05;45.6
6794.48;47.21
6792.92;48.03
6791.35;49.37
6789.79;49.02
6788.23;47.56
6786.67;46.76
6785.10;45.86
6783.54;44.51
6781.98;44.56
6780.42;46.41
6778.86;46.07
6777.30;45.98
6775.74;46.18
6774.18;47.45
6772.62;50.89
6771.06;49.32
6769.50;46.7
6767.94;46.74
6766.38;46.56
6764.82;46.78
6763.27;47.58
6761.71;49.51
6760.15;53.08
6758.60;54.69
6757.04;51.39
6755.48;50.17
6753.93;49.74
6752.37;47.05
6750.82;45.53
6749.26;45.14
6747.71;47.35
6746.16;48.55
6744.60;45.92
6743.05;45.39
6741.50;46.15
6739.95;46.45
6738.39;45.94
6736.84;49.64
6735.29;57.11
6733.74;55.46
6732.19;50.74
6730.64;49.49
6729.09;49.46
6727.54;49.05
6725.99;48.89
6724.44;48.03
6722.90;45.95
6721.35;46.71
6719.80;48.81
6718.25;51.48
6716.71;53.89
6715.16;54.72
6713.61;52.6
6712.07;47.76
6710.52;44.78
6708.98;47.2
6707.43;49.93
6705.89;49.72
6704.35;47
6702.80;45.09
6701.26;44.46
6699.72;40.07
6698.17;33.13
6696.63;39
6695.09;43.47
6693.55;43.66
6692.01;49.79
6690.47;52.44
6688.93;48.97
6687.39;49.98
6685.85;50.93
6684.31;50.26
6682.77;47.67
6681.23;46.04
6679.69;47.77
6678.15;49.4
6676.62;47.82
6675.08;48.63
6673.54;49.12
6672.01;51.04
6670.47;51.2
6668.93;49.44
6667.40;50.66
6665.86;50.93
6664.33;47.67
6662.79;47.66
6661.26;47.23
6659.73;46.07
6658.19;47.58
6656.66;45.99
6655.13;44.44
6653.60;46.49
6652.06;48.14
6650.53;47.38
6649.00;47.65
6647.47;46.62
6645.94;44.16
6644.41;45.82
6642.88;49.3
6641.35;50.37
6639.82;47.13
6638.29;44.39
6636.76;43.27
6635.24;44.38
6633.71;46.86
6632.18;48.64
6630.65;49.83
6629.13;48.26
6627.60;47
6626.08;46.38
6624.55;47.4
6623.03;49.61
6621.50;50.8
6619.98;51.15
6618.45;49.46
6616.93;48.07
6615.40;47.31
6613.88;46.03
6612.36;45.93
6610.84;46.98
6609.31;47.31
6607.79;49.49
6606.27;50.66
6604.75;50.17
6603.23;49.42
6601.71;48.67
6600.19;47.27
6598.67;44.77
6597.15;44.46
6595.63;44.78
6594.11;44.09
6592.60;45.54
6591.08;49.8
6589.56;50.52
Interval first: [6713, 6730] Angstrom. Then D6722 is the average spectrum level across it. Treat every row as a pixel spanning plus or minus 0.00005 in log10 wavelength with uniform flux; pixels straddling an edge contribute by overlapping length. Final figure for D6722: 49.9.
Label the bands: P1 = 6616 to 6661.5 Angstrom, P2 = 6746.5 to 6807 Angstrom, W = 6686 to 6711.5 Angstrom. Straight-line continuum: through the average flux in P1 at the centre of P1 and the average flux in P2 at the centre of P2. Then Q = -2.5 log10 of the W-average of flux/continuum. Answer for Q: 0.04 mag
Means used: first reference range 47.3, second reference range 47.9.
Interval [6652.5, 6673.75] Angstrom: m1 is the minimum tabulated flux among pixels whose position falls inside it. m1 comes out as 44.44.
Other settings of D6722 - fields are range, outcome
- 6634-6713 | 47.1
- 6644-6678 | 47.9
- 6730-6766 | 49.1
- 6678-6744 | 48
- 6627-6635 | 47.9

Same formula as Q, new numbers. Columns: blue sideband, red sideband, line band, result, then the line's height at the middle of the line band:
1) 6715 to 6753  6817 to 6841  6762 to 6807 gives 0.007 mag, 47.8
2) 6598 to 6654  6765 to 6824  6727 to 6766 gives -0.031 mag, 47.7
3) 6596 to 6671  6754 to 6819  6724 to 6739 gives -0.058 mag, 47.9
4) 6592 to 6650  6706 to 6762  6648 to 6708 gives 0.024 mag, 48.3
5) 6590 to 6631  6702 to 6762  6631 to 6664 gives 0.035 mag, 48.2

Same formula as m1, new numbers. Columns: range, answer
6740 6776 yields 45.14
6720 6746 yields 45.39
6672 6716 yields 33.13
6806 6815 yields 44.27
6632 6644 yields 43.27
